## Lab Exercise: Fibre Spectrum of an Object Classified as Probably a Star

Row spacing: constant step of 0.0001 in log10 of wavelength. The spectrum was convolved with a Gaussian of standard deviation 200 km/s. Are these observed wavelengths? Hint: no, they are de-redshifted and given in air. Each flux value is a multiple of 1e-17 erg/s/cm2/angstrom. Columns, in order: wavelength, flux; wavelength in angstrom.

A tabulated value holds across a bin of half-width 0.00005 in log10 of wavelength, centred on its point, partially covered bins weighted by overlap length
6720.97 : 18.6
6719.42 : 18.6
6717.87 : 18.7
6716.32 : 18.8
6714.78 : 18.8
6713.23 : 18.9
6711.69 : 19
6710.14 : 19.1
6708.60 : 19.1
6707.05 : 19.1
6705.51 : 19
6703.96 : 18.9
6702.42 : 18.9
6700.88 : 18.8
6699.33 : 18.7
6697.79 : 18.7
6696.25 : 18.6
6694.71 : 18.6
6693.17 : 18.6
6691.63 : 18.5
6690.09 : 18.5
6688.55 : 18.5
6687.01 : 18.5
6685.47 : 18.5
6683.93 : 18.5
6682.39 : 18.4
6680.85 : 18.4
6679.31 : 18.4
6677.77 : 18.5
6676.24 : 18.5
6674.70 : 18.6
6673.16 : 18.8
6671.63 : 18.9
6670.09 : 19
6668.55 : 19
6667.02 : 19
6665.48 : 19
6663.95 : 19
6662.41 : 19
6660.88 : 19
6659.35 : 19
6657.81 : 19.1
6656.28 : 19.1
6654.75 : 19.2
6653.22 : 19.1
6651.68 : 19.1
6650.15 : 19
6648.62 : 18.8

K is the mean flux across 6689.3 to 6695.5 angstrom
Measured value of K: 18.6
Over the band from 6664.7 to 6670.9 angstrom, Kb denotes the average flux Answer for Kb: 19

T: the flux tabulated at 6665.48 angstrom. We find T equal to 19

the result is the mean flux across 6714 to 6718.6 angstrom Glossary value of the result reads 18.8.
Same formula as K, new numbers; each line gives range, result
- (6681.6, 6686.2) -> 18.5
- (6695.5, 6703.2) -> 18.7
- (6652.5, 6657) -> 19.2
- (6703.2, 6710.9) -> 19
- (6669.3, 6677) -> 18.7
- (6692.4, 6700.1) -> 18.7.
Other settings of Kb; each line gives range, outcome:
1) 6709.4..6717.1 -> 18.9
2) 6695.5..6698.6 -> 18.7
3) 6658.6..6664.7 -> 19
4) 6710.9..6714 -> 19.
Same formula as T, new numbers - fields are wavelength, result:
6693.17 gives 18.6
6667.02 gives 19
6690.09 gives 18.5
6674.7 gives 18.6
